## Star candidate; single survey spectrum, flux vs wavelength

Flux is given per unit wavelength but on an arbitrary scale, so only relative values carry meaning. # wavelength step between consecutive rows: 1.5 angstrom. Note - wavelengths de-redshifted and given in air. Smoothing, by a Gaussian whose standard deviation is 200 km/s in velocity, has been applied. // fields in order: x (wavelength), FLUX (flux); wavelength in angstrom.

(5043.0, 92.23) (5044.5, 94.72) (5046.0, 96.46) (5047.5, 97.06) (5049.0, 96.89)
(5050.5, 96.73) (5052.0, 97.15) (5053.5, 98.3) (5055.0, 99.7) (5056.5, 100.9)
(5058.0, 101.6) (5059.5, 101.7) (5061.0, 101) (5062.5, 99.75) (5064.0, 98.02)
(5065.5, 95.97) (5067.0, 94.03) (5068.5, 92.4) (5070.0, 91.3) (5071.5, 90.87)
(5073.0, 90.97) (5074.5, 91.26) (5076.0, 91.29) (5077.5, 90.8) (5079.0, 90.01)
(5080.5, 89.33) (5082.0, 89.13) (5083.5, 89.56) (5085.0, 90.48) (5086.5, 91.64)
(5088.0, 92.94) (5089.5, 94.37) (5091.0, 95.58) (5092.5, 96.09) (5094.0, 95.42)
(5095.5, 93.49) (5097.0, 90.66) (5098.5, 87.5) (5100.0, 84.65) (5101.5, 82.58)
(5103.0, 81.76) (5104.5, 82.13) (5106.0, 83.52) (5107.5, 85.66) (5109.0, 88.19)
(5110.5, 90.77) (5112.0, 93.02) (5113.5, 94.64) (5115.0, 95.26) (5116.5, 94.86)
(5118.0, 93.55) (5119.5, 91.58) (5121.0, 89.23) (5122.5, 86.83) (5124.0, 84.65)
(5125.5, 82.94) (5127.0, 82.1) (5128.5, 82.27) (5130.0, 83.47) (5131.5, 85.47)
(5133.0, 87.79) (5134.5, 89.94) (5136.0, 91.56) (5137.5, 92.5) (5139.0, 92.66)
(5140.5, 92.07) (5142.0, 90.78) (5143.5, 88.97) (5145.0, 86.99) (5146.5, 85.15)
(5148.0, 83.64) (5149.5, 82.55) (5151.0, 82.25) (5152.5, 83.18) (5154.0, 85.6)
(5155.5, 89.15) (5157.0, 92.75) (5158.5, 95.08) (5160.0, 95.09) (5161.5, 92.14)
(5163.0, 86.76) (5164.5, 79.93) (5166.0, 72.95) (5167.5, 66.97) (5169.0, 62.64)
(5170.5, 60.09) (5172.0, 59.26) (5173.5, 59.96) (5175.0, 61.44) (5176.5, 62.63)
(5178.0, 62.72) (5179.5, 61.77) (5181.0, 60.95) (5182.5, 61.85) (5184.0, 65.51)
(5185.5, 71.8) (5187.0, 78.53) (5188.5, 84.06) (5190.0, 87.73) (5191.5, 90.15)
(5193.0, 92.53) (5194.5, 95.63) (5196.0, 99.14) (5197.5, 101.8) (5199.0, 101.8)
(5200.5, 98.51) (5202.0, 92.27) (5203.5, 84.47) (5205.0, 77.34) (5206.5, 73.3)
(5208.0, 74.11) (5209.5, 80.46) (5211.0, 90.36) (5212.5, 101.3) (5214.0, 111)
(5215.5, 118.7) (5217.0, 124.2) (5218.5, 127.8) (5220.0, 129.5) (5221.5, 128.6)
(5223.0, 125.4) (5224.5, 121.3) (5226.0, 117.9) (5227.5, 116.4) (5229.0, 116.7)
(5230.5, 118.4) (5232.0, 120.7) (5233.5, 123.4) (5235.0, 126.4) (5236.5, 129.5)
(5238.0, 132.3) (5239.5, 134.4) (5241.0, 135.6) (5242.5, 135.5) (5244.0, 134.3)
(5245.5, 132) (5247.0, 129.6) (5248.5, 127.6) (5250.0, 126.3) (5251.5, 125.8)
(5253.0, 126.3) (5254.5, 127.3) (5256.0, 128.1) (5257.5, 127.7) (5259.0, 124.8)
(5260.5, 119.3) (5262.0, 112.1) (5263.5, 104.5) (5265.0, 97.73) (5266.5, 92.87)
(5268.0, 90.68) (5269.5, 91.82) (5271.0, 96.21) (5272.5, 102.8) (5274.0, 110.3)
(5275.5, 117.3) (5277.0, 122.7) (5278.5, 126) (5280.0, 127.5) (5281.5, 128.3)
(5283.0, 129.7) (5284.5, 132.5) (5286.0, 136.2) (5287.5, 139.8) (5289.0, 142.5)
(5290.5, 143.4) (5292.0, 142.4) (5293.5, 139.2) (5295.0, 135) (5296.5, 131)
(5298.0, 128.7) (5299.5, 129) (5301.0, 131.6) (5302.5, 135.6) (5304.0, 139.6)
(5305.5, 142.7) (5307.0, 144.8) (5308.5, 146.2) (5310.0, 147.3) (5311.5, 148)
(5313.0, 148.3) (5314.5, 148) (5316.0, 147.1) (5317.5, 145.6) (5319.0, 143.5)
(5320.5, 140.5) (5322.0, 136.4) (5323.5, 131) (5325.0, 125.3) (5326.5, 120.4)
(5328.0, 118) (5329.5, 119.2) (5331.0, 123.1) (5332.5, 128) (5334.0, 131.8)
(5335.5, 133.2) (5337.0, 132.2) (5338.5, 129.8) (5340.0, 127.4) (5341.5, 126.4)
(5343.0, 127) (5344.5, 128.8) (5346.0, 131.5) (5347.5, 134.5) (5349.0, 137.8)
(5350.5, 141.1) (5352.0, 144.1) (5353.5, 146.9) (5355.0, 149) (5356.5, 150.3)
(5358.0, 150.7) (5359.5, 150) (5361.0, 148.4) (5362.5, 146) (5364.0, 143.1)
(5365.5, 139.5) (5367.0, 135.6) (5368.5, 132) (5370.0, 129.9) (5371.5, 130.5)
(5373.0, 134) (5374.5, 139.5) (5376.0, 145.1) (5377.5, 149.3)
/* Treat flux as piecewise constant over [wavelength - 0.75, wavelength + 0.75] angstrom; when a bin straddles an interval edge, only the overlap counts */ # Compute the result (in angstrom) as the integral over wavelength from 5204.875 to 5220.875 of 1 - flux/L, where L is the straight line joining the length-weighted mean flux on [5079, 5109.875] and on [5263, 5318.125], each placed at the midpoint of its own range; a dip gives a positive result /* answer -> 1.6 angstrom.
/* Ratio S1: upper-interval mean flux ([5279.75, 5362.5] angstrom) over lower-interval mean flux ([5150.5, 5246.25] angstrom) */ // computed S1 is 1.43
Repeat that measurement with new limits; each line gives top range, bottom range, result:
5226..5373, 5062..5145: 1.45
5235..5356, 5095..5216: 1.53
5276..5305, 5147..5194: 1.74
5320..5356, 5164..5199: 1.77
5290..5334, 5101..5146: 1.55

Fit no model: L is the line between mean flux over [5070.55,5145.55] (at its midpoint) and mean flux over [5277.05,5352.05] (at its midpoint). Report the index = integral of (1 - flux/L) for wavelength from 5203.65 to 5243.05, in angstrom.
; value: 0.2 angstrom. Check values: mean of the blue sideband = 89.5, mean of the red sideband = 135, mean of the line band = 114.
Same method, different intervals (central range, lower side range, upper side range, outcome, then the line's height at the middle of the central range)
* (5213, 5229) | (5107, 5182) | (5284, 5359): -2.33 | 106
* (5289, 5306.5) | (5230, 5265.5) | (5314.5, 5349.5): -1.03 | 129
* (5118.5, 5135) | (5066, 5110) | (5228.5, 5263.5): 2.13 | 98.9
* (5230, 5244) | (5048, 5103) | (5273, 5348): -0.93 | 121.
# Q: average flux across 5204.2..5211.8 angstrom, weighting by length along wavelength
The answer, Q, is 79.3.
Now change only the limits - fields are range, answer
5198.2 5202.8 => 97.4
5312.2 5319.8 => 146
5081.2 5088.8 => 90.8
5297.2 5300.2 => 129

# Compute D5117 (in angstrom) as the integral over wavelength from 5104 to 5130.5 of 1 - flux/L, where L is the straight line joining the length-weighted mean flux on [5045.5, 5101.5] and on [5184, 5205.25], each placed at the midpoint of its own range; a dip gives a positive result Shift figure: 1.2 angstrom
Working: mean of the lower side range 94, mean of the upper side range 89.1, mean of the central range 88.1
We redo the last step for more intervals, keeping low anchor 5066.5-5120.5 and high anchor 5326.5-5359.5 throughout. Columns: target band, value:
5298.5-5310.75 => -1.2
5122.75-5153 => 3.6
